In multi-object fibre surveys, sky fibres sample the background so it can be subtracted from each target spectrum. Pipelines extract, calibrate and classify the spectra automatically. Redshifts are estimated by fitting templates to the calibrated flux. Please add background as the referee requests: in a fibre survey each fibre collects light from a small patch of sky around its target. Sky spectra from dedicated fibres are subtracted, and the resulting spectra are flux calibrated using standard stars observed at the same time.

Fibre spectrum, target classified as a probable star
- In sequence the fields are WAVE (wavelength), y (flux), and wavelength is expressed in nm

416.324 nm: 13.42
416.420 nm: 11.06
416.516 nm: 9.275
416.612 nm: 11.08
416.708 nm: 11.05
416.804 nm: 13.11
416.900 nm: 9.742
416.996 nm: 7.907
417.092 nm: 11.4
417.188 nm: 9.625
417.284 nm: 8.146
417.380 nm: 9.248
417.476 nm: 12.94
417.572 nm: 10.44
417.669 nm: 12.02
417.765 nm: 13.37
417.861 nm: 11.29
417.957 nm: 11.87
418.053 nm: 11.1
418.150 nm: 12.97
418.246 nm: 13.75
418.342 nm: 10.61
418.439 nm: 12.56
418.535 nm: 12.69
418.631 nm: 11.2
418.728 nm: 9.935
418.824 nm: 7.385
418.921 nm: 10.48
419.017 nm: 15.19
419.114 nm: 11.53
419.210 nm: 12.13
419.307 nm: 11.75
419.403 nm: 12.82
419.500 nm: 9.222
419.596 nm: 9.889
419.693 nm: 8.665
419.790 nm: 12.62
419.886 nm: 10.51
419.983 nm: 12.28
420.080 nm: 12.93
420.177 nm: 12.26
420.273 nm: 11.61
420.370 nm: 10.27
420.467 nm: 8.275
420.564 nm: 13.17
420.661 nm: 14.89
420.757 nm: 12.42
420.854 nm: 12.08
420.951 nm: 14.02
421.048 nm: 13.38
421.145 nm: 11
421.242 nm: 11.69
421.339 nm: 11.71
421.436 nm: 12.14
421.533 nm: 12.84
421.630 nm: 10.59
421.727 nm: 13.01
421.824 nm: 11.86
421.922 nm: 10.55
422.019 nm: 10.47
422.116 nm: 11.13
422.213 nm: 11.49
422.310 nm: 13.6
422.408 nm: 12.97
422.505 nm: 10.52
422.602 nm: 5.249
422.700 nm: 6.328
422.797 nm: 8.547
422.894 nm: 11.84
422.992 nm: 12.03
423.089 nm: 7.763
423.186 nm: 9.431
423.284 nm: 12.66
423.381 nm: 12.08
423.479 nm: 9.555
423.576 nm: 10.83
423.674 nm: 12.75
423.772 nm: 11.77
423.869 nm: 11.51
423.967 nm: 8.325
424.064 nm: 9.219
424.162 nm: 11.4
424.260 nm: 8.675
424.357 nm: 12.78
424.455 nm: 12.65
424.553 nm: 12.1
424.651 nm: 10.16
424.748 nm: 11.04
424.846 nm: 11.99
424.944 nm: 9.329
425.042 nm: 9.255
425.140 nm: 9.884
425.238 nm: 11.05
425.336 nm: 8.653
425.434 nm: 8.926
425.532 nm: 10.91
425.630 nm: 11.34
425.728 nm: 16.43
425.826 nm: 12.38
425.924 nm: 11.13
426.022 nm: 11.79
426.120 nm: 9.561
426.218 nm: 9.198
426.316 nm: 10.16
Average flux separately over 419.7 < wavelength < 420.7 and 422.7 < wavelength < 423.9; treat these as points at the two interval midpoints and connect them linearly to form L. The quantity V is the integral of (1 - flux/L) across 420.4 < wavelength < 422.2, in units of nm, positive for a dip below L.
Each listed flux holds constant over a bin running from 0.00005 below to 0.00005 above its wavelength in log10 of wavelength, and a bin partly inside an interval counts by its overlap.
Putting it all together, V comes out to -0.09 nm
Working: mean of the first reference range 11.7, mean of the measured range 11.9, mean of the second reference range 10.7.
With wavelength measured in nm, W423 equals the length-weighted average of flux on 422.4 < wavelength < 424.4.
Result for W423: 10.2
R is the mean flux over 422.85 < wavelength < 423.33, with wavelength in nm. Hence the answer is 10.7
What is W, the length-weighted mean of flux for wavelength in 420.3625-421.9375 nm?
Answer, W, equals 12.1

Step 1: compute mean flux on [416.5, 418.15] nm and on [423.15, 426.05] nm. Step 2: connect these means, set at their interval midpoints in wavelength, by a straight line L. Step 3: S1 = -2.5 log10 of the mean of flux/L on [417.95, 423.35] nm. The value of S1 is -0.040 mag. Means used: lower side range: 10.9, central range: 11.4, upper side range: 11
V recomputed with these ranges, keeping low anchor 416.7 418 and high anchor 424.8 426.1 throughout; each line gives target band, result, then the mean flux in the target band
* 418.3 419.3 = -0.047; 11.4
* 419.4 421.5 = -0.155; 11.7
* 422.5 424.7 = 0.119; 10.4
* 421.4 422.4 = -0.082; 11.8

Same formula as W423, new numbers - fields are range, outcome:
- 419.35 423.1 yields 11.3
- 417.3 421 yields 11.6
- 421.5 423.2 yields 10.6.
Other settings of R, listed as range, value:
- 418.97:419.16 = 13.3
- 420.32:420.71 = 11.7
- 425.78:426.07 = 11.8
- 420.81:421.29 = 12.4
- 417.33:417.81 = 11.6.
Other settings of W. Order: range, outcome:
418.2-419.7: 11.3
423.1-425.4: 10.7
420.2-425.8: 11.1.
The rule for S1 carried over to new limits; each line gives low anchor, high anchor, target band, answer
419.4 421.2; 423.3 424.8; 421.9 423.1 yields 0.105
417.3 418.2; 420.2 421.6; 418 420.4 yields 0.032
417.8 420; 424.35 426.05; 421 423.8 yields 0.025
